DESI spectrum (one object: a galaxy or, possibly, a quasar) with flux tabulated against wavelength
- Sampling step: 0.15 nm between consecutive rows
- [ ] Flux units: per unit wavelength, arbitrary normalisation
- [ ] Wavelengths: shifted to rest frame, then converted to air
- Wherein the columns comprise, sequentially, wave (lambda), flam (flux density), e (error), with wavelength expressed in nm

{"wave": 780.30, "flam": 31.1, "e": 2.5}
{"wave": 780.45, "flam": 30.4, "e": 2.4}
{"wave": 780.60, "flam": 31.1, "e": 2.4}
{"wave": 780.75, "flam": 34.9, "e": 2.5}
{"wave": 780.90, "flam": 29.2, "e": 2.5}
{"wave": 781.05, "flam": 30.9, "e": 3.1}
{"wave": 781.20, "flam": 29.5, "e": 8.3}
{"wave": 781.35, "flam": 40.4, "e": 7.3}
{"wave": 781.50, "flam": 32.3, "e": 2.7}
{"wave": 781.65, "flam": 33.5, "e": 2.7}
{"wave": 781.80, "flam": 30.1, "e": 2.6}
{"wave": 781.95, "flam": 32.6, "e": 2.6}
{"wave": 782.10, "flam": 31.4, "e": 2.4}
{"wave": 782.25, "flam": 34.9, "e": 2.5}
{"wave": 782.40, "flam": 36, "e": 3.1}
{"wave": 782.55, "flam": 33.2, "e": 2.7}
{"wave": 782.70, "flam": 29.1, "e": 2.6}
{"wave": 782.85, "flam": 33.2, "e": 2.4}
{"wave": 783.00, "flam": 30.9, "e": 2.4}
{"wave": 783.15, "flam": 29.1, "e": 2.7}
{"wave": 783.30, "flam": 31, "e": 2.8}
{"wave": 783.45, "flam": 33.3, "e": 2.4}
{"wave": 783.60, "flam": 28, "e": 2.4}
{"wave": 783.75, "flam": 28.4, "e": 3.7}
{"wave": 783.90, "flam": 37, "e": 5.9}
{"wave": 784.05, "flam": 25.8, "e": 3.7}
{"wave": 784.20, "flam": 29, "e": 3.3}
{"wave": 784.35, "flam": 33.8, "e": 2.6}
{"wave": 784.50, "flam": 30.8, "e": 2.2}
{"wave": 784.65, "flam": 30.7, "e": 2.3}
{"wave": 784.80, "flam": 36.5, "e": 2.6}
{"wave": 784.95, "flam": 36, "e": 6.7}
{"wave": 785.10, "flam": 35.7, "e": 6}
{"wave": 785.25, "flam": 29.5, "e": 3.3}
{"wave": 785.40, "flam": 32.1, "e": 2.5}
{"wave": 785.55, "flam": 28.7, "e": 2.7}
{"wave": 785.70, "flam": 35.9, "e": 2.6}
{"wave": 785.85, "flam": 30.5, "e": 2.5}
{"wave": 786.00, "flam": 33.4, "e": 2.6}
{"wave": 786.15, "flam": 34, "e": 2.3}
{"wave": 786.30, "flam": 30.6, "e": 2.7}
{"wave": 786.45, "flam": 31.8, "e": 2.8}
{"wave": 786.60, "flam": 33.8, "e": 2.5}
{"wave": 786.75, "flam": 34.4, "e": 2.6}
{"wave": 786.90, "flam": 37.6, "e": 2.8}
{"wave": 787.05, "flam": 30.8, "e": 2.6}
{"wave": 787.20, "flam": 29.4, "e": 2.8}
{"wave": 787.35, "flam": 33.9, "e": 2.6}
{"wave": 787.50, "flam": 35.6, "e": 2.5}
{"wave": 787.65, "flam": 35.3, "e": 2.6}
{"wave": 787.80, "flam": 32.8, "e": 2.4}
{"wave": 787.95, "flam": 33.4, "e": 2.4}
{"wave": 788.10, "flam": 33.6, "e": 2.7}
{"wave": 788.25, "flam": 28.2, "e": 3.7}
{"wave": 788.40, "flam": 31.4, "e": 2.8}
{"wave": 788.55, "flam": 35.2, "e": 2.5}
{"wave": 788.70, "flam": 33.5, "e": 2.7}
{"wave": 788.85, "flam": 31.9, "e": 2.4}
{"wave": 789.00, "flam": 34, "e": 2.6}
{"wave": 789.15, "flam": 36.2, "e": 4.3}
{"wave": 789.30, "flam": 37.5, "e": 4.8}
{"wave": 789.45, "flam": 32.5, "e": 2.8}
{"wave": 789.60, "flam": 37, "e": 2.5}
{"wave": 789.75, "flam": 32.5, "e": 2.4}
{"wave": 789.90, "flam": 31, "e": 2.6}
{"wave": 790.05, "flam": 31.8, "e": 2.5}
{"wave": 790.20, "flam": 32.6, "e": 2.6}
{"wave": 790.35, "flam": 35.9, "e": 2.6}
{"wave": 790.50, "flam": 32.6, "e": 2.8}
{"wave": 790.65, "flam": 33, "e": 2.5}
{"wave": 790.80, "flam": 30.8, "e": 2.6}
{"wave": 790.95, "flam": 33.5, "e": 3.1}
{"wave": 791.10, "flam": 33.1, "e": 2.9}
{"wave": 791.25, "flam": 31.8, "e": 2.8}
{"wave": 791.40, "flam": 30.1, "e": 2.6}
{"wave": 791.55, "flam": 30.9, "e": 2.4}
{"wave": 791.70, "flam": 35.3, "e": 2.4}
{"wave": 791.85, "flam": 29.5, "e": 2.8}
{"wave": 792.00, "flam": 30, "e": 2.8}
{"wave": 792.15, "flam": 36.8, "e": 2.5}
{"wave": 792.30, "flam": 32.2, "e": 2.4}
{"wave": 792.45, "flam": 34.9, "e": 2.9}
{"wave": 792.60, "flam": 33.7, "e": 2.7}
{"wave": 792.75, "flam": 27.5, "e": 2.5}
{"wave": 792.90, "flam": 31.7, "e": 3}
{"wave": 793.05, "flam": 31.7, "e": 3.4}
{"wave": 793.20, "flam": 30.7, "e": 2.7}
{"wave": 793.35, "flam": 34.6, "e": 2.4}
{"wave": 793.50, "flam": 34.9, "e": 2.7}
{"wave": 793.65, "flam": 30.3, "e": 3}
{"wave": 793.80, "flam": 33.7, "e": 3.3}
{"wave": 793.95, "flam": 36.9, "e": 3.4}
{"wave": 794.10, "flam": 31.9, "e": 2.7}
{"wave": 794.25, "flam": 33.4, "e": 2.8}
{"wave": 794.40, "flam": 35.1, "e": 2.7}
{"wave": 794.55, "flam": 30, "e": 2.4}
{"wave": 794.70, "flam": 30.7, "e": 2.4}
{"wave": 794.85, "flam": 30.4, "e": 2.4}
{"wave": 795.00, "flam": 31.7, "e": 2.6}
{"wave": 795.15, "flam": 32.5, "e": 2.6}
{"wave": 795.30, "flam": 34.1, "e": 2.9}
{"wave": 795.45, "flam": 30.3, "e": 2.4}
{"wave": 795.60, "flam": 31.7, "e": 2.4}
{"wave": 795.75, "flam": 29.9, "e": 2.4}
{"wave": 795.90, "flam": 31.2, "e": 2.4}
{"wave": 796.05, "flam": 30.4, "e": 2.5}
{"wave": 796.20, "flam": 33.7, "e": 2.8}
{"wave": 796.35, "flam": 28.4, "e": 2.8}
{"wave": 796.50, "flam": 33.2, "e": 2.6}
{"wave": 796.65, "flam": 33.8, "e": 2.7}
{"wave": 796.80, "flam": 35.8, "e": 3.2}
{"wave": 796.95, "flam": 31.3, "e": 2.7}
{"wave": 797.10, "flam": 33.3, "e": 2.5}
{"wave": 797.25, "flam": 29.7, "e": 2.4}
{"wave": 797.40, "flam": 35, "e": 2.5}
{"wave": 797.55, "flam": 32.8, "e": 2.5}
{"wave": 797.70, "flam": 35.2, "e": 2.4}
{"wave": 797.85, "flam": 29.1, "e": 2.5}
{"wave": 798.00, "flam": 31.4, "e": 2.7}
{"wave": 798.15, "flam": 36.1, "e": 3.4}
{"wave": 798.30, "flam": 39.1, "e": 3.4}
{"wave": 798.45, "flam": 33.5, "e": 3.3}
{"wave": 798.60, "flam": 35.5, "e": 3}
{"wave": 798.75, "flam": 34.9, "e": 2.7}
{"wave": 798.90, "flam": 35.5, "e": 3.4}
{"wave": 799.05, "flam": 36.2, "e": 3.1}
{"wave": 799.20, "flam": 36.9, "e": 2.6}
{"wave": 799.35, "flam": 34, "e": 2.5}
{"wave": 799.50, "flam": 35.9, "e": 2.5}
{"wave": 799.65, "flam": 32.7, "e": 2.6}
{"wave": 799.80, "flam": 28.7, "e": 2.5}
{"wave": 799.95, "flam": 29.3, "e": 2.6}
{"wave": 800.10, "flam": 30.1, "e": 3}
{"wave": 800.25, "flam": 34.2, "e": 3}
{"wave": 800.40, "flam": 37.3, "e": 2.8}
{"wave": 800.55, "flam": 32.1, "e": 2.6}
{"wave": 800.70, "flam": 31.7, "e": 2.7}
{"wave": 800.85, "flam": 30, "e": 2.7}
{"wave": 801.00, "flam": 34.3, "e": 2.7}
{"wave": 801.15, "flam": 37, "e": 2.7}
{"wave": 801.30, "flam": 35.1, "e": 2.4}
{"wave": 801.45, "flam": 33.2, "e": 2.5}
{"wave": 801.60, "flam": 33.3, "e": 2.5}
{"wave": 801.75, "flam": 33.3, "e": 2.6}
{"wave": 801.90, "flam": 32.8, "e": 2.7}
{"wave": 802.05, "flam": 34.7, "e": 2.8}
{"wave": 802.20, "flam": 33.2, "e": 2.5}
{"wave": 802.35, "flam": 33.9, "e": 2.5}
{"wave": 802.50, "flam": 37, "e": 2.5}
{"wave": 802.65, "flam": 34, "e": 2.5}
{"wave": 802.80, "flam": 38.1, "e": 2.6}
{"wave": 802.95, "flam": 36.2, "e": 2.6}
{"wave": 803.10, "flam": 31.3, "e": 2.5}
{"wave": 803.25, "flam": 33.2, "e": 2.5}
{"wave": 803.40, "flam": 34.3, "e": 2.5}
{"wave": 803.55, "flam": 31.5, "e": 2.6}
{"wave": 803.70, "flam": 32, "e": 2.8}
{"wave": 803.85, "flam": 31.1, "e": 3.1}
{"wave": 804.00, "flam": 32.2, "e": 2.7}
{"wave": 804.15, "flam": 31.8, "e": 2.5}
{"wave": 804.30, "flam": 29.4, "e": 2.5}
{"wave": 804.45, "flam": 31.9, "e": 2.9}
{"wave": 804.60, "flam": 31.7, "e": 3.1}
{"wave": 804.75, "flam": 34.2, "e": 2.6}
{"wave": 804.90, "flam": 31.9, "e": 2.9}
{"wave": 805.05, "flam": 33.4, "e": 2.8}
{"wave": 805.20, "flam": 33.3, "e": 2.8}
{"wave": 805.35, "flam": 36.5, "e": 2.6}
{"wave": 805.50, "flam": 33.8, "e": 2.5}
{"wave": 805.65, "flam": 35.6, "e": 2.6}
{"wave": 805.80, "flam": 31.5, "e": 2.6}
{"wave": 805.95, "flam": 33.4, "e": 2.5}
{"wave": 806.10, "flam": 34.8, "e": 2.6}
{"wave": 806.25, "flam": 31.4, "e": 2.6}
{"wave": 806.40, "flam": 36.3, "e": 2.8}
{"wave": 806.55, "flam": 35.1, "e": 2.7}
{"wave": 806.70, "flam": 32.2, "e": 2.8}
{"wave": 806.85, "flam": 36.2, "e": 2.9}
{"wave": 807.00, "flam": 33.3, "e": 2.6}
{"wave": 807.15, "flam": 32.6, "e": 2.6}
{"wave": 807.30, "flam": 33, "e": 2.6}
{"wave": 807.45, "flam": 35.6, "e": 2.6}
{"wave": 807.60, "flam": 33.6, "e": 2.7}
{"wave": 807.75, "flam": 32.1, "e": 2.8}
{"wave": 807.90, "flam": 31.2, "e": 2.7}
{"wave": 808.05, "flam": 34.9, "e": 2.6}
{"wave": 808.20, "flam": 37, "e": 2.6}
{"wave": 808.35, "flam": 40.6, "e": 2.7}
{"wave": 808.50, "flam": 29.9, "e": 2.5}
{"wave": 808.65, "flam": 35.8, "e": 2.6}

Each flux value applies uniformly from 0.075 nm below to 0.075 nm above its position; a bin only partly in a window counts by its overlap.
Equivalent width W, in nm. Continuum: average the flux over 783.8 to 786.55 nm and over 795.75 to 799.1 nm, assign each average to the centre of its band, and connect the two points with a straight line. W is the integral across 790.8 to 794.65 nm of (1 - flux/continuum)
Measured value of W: 0.05 nm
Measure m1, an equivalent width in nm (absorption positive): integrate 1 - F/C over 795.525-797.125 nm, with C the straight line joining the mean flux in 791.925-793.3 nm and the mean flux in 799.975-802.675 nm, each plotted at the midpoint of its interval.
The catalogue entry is 0.04 nm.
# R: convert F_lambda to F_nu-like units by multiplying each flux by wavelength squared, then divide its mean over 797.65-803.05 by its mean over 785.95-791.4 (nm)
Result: 1.06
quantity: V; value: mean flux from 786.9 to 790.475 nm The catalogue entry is 33.4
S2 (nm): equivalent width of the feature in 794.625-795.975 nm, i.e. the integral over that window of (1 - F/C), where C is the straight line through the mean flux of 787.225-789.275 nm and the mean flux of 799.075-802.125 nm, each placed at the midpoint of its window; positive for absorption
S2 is 0.082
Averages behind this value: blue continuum 33.5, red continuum 33.4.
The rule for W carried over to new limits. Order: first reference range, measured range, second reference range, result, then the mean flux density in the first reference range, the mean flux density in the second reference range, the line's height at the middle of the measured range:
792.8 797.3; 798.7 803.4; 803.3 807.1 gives -0.159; 32.2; 33.1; 32.8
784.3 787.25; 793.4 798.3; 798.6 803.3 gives 0.145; 32.8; 33.9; 33.5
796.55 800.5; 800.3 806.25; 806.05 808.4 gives 0.100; 33.7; 34.3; 34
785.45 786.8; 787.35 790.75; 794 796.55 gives -0.131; 32.5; 31.7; 32.3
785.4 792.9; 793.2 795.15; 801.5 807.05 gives 0.023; 32.9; 33.5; 33.1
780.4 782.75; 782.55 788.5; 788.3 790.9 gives 0.140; 32.5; 33.4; 33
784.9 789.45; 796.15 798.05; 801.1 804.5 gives 0.049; 33.2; 33.5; 33.4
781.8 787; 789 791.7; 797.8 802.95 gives -0.023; 32.3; 34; 32.9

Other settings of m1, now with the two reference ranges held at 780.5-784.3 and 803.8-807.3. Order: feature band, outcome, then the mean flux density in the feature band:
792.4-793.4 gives 0.01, 32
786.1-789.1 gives -0.09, 33.1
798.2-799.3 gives -0.10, 35.9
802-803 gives -0.07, 35.3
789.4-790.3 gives -0.02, 33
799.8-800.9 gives 0.03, 31.9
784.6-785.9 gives -0.04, 32.9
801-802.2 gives -0.04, 34.1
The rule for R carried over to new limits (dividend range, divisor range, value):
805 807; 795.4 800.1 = 1.05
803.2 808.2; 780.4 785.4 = 1.10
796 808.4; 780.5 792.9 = 1.07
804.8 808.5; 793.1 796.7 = 1.09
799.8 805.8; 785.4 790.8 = 1.04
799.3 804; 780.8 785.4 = 1.09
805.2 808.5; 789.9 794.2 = 1.09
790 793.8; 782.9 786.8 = 1.03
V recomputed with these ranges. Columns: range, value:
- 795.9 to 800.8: 33.3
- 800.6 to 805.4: 33.3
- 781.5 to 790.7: 32.7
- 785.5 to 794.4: 32.9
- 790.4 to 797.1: 32.3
